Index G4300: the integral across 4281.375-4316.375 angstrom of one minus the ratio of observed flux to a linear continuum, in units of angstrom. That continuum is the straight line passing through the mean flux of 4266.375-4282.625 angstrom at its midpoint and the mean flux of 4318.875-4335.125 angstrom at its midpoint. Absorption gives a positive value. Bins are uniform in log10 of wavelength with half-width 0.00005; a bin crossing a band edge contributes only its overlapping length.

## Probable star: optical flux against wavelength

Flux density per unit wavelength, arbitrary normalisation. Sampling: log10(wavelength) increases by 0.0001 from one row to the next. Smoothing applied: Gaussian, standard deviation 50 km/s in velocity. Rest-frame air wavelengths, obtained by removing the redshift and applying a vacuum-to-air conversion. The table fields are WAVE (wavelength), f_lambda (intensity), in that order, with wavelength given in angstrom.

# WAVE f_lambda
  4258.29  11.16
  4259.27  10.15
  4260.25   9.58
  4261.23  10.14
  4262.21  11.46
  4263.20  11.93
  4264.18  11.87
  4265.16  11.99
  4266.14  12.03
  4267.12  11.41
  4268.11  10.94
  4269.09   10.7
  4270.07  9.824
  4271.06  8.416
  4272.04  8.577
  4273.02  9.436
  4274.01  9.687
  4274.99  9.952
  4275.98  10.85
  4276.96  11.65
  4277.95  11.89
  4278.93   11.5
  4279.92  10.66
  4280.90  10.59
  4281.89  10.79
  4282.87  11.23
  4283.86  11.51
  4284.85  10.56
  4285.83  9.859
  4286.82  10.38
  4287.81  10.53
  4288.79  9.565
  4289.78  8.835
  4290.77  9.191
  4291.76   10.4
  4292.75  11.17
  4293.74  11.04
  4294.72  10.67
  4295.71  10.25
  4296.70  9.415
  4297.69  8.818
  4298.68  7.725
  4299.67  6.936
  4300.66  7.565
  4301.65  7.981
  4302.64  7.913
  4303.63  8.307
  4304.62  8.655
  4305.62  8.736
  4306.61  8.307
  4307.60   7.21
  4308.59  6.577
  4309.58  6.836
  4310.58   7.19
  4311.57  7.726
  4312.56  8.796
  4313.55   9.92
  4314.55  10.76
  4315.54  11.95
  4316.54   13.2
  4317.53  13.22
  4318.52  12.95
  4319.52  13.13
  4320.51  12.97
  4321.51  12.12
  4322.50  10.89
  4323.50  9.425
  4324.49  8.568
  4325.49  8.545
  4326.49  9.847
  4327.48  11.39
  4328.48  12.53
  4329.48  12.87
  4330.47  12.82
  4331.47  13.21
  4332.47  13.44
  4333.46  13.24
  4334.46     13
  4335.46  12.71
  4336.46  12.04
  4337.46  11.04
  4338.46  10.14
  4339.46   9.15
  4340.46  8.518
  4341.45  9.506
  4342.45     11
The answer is 5.6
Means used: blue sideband 10.5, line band 9.27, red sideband 11.8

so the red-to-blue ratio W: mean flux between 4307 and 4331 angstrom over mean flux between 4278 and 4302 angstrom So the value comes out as 1.05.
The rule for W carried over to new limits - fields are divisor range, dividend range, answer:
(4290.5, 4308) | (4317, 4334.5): 1.33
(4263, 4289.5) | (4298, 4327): 0.89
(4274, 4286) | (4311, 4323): 1.05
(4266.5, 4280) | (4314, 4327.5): 1.09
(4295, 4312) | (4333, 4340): 1.44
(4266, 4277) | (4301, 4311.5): 0.76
